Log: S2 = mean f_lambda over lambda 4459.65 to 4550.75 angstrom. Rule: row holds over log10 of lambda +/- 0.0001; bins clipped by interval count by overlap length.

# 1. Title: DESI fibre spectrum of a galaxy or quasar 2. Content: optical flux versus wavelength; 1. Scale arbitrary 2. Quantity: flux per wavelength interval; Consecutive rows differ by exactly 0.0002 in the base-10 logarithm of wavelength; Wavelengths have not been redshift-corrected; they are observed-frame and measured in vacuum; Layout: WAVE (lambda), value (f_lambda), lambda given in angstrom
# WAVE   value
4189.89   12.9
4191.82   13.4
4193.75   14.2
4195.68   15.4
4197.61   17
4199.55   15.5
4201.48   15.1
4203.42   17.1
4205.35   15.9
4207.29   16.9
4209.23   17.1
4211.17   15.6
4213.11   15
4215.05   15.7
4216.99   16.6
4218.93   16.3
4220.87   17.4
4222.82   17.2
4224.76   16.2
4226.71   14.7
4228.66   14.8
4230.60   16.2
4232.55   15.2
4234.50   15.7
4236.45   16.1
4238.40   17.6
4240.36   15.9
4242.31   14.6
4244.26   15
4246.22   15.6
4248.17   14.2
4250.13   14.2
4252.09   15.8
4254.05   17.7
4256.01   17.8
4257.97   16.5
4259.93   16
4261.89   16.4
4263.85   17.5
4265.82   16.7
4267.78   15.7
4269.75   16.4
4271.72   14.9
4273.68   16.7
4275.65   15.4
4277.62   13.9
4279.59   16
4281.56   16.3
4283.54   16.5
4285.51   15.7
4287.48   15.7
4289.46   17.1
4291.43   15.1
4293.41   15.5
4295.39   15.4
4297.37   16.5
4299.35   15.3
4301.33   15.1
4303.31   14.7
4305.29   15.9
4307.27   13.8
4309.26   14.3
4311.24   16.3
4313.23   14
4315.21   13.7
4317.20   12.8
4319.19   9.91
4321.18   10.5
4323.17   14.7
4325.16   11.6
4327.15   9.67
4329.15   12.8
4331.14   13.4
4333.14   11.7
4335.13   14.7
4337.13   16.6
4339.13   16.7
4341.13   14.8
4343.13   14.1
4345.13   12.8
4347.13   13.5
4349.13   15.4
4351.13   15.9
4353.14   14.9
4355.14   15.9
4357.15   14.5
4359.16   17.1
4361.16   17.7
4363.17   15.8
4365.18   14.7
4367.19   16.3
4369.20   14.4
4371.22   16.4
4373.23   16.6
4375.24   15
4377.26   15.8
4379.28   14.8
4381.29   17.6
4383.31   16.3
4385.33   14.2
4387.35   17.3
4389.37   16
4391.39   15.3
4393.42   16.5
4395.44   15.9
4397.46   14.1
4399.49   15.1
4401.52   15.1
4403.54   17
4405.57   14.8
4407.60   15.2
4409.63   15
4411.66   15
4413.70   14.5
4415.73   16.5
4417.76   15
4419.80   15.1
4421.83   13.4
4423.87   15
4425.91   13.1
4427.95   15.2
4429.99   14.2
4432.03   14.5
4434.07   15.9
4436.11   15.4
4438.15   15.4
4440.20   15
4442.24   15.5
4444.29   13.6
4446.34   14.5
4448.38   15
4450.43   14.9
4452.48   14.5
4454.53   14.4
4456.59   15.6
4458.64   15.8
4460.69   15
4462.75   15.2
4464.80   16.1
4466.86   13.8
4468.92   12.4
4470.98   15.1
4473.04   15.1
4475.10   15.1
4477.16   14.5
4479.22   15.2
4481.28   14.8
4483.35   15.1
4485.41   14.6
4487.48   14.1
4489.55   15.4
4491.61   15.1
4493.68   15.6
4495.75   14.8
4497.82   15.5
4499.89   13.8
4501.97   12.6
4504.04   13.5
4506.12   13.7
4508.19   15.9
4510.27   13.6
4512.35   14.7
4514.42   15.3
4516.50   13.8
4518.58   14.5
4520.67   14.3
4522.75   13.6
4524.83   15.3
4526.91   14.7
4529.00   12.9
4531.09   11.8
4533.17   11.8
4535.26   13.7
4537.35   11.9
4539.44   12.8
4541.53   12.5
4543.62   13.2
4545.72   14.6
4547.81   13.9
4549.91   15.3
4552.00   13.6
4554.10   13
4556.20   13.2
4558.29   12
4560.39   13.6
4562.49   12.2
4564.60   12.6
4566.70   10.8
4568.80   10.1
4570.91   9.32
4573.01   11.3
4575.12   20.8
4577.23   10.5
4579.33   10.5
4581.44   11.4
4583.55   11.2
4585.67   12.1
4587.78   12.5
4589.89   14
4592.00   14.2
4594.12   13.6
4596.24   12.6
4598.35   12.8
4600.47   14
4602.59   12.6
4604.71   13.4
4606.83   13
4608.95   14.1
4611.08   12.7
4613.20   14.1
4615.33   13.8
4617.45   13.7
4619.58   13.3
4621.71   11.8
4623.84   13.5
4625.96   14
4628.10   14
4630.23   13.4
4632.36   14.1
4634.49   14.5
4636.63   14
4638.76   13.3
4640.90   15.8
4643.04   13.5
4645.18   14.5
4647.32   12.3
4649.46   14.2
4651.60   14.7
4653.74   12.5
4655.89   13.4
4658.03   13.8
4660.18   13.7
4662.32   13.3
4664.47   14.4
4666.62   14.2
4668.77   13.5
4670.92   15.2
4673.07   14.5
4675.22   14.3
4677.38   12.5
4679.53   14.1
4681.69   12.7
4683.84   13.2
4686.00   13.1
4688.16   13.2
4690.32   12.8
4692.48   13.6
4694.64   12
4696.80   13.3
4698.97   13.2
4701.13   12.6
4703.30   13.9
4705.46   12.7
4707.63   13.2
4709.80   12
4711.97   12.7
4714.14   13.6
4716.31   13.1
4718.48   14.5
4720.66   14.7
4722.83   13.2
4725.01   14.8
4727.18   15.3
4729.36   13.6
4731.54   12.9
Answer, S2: 14.2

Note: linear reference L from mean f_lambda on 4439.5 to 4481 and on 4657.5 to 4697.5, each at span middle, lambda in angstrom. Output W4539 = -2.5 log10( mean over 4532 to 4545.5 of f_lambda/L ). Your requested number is 0.128 mag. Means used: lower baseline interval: 14.8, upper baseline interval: 13.5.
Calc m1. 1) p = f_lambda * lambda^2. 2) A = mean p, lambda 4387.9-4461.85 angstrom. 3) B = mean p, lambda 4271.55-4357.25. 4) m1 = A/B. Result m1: 1.1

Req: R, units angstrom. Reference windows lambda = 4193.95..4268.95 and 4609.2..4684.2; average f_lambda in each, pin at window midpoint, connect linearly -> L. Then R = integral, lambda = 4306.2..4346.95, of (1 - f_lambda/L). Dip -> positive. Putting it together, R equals 5.4 angstrom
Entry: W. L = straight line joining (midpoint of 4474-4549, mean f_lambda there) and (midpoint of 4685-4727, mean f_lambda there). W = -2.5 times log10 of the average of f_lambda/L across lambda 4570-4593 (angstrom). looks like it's 0.11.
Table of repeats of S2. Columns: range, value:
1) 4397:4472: 14.9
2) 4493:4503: 14.4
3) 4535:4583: 12.7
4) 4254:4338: 14.9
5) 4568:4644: 13.2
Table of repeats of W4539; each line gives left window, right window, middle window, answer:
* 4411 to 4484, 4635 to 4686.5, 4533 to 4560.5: 0.09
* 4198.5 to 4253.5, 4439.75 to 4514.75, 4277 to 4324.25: 0.05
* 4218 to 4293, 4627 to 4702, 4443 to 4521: 0.00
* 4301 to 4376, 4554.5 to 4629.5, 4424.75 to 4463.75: -0.08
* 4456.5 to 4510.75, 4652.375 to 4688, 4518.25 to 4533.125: 0.06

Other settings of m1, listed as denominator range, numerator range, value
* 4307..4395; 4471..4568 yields 1.02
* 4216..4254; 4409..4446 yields 1.03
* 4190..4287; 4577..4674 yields 1.01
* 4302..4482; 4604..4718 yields 1.03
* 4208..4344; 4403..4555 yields 1.04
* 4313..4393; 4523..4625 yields 0.98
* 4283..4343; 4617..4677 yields 1.12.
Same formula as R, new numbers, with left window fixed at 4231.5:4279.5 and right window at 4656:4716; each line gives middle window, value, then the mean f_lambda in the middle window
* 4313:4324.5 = 2.3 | 12.5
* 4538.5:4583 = 4.4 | 12.7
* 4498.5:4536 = 1.3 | 13.9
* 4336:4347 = 0.4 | 14.9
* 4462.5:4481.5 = -0.1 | 14.7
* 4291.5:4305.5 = 0.2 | 15.4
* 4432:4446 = -0.2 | 15.1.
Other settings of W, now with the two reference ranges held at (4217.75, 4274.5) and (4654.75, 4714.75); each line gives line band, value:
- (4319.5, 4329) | 0.319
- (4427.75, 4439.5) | -0.014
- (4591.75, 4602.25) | 0.047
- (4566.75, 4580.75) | 0.173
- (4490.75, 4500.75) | -0.034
